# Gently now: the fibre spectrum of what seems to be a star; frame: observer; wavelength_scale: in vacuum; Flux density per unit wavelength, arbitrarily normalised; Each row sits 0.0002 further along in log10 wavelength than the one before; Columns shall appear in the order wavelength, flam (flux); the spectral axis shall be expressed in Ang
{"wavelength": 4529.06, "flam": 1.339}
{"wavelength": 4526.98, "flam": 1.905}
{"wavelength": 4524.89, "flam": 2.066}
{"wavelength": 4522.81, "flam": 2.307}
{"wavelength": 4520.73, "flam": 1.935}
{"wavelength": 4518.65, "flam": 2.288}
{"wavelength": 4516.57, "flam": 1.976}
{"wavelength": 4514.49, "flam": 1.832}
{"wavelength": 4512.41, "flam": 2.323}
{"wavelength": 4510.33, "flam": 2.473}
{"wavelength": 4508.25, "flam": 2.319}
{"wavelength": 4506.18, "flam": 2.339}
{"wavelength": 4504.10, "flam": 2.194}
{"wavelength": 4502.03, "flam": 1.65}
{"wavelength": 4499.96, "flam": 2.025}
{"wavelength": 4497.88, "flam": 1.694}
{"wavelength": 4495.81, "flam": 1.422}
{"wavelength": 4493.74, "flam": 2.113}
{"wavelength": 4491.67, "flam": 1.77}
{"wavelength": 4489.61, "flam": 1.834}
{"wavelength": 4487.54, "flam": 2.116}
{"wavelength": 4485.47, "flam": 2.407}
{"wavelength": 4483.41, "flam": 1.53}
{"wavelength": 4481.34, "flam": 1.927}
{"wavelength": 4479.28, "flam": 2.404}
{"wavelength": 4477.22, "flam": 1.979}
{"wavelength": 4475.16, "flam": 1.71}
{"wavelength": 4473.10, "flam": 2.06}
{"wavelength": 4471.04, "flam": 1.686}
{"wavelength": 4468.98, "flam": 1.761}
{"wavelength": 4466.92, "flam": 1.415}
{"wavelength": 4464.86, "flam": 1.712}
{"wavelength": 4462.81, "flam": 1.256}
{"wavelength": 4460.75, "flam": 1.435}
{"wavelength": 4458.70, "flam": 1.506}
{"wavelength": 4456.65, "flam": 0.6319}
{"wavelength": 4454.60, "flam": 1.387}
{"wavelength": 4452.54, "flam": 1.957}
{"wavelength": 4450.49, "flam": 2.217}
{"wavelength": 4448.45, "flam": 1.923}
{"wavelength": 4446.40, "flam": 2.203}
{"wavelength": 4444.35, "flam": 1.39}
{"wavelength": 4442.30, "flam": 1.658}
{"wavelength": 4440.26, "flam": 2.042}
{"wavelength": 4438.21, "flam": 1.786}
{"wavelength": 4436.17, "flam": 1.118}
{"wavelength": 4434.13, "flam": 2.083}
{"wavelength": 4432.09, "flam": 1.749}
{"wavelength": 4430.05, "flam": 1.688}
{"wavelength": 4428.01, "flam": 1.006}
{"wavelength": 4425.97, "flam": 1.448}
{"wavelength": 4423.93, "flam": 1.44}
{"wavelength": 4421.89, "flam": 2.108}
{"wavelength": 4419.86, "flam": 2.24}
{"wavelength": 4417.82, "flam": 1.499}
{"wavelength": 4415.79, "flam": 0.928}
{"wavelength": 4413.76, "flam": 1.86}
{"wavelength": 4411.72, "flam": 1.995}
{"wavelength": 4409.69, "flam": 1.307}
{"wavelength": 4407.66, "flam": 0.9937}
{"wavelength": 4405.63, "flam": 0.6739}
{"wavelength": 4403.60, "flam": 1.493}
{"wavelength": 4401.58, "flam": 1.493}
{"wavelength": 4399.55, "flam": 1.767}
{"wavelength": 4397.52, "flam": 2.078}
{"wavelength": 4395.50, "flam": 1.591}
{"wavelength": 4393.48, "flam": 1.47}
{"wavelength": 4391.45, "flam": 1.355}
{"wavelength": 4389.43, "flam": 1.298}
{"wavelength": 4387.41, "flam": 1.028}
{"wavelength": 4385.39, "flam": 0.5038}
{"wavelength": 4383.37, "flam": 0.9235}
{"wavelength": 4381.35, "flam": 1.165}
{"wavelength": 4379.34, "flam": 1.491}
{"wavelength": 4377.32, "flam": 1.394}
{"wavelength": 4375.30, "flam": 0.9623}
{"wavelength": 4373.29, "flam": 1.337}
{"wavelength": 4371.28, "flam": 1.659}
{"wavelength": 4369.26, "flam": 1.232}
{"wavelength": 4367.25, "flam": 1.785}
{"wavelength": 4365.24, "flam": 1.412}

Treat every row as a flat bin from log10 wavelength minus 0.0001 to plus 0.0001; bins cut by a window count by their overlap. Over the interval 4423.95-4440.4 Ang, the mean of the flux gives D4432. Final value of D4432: 1.58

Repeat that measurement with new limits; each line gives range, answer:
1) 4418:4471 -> 1.64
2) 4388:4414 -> 1.47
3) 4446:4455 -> 1.96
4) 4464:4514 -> 1.95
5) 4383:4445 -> 1.49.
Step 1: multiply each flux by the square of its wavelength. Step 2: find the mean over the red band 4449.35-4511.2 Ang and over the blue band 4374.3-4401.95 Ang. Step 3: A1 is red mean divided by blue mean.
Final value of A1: 1.45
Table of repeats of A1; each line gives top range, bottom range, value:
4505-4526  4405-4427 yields 1.51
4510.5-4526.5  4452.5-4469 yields 1.55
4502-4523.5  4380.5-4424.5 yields 1.60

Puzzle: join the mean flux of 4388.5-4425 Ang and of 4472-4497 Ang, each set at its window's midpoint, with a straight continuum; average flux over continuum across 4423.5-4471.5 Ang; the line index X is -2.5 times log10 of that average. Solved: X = 0.09 mag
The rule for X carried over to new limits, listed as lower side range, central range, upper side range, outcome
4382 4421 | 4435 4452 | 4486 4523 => -0.09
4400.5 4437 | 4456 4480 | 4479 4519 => 0.12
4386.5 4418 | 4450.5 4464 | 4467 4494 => 0.23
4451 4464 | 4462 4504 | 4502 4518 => -0.04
